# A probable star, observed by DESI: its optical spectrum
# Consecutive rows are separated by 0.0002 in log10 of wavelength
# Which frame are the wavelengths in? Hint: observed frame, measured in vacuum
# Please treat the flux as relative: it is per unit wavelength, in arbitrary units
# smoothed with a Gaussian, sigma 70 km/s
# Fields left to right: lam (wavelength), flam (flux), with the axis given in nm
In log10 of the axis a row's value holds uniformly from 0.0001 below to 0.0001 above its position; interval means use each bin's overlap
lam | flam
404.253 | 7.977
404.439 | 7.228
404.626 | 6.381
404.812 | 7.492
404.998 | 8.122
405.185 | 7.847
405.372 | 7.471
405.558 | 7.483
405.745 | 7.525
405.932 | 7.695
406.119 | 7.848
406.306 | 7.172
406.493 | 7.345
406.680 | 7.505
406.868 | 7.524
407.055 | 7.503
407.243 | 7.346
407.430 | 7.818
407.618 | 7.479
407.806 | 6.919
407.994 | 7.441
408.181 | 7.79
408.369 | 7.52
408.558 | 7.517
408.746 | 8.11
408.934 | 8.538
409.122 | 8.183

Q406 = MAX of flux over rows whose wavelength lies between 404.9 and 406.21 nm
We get 8.122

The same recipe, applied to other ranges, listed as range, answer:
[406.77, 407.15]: 7.524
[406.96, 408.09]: 7.818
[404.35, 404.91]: 7.492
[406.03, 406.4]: 7.848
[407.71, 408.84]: 8.11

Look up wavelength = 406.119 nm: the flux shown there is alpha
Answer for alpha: 7.848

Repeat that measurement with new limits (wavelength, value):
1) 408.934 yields 8.538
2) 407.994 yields 7.441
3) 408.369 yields 7.52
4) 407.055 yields 7.503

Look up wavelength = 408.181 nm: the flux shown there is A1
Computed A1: 7.79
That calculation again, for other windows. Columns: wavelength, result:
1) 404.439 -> 7.228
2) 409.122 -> 8.183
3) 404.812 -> 7.492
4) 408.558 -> 7.517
